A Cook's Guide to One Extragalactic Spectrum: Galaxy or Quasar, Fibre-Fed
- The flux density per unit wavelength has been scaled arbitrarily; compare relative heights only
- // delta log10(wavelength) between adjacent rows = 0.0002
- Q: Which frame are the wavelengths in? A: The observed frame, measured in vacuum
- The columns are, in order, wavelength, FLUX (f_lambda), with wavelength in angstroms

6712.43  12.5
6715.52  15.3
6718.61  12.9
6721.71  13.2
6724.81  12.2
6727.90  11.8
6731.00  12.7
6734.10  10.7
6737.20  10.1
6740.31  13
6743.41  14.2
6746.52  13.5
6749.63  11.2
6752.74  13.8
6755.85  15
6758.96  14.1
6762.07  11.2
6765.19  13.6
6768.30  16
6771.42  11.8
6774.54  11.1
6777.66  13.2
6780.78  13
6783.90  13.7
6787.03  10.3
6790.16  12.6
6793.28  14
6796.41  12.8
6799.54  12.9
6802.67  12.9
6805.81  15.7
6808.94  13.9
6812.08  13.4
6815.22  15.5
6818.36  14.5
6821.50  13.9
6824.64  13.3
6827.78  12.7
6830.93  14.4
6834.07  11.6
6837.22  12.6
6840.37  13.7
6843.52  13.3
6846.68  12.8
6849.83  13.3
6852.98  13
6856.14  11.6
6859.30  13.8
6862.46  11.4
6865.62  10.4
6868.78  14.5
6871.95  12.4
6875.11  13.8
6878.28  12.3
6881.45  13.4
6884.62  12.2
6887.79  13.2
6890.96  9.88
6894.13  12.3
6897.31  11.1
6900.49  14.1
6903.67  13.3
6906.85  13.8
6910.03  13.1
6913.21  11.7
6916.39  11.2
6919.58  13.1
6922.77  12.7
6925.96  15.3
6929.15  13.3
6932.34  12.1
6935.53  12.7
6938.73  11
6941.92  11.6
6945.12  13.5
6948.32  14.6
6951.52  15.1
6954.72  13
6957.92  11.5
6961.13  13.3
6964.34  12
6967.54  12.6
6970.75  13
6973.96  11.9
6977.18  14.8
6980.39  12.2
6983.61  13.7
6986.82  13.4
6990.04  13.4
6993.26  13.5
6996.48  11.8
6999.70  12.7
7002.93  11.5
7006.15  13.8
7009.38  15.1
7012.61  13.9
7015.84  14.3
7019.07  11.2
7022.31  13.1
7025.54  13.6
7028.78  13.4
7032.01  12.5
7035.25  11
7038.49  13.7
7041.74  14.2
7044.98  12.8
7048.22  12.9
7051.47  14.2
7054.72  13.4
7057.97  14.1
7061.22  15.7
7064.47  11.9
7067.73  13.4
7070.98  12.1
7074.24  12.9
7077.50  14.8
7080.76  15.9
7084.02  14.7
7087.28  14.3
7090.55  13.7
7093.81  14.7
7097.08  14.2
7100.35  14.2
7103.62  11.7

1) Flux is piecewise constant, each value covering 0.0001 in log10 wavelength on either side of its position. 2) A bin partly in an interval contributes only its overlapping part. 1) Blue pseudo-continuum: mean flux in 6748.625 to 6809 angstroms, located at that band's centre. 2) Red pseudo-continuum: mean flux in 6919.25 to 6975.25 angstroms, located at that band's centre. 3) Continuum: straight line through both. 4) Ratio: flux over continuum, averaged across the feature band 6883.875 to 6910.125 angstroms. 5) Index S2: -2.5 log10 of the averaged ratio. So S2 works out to 0.04 mag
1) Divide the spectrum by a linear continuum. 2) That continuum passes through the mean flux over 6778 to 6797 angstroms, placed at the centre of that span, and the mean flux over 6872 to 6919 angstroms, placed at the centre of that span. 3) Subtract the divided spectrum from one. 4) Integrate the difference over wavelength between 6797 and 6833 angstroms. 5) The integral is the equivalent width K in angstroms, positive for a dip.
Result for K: -3.26 angstroms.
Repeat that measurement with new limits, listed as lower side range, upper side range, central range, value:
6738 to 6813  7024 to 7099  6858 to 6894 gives 2.38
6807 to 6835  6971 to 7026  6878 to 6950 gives 4.08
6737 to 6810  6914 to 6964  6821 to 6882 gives 0.59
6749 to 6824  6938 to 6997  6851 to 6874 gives 1.26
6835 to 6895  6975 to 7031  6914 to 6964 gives 0.23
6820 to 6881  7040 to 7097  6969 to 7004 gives 1.51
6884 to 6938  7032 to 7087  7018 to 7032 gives 0.54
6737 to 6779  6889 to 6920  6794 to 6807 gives -0.69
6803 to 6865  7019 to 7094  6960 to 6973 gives 0.76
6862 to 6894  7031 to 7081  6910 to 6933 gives -0.34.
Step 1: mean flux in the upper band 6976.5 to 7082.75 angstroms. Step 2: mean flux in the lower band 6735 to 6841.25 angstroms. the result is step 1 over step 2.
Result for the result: 1.01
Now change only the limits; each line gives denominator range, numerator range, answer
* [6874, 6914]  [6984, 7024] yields 1.04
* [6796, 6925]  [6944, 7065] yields 1.02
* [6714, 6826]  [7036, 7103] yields 1.05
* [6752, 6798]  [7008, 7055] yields 1.02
